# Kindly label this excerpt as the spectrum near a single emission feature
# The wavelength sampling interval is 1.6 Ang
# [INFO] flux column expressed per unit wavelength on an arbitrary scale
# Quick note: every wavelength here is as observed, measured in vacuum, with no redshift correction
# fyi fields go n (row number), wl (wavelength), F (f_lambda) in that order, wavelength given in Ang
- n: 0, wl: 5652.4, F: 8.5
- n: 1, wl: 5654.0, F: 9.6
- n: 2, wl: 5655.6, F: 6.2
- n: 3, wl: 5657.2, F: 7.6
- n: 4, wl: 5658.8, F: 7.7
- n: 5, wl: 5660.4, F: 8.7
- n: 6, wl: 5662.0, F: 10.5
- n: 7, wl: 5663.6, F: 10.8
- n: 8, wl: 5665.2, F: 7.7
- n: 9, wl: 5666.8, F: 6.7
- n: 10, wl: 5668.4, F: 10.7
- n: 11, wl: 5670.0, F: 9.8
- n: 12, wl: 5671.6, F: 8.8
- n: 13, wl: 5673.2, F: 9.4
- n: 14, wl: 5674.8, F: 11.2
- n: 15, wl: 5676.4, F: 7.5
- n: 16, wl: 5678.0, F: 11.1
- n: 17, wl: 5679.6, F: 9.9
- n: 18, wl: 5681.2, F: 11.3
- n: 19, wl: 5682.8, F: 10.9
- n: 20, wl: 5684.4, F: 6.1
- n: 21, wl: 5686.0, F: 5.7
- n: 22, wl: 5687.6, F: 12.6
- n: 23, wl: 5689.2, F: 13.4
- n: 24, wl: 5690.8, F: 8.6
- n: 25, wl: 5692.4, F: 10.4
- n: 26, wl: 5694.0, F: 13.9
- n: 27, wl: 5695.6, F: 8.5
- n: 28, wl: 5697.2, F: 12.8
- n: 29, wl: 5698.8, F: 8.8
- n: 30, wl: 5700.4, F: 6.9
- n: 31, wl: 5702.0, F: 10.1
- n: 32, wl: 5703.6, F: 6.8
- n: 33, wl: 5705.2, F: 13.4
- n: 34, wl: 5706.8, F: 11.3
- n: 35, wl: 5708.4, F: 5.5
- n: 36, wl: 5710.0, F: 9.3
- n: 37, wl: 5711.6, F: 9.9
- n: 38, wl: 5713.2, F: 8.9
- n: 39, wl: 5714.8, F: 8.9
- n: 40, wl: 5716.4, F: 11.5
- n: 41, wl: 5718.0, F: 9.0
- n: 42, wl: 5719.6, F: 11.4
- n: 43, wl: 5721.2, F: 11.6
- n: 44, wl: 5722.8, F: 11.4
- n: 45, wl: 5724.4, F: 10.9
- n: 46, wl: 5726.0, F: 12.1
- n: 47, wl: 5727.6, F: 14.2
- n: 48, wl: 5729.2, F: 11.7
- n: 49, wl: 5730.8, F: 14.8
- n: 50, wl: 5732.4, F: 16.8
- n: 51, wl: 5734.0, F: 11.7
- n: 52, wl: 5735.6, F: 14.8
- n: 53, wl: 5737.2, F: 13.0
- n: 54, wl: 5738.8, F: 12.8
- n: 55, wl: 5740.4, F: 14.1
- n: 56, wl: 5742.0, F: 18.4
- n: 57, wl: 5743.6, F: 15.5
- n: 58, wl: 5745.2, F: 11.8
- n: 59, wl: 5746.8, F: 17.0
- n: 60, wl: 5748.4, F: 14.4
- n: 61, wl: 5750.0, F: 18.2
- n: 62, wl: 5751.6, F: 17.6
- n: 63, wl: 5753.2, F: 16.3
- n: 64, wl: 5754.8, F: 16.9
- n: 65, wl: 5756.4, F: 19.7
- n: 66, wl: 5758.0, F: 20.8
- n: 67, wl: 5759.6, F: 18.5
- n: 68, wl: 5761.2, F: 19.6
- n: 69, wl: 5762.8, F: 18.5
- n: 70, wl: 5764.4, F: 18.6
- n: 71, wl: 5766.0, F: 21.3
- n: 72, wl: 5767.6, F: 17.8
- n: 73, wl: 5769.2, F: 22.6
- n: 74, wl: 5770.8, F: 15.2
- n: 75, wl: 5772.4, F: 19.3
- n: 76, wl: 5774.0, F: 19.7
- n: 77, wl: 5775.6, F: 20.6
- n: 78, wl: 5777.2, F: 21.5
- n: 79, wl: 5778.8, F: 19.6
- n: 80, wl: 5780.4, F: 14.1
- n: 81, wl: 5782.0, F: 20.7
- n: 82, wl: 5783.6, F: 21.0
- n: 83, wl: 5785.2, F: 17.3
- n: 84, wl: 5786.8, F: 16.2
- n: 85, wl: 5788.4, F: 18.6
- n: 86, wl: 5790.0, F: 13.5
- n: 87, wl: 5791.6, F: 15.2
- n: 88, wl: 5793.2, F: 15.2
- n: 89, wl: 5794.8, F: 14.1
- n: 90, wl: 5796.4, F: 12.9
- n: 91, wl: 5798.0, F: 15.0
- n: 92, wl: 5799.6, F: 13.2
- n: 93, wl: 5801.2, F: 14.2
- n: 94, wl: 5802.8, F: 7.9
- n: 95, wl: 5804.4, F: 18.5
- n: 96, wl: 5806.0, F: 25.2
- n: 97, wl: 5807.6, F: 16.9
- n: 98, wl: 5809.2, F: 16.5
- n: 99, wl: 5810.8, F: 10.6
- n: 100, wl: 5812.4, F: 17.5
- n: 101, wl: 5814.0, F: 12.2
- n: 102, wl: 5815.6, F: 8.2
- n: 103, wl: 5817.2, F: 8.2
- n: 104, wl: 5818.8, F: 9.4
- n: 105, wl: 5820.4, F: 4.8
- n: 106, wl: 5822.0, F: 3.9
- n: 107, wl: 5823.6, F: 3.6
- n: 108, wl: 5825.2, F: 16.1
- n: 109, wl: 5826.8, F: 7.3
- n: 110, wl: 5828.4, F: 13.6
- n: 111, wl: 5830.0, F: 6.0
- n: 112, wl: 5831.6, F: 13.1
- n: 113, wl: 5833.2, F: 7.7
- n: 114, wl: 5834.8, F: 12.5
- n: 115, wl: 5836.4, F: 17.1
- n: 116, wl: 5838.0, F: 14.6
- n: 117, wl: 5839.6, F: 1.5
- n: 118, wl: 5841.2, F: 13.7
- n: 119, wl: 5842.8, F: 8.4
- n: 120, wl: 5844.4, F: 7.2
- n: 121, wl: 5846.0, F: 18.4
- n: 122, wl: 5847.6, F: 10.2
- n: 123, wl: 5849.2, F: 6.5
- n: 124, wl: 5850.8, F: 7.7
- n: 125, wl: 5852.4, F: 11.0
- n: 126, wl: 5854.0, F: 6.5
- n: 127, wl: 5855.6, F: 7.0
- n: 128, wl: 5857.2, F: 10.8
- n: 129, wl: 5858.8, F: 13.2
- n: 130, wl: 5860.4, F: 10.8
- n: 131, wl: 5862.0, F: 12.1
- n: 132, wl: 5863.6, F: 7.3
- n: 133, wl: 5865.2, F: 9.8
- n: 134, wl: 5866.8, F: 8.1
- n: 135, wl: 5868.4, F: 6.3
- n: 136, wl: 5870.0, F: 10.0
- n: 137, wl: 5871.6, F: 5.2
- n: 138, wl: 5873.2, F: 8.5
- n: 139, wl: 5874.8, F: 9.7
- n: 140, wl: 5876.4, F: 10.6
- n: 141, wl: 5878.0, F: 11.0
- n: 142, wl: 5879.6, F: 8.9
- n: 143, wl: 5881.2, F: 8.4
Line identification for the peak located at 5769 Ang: Mg II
